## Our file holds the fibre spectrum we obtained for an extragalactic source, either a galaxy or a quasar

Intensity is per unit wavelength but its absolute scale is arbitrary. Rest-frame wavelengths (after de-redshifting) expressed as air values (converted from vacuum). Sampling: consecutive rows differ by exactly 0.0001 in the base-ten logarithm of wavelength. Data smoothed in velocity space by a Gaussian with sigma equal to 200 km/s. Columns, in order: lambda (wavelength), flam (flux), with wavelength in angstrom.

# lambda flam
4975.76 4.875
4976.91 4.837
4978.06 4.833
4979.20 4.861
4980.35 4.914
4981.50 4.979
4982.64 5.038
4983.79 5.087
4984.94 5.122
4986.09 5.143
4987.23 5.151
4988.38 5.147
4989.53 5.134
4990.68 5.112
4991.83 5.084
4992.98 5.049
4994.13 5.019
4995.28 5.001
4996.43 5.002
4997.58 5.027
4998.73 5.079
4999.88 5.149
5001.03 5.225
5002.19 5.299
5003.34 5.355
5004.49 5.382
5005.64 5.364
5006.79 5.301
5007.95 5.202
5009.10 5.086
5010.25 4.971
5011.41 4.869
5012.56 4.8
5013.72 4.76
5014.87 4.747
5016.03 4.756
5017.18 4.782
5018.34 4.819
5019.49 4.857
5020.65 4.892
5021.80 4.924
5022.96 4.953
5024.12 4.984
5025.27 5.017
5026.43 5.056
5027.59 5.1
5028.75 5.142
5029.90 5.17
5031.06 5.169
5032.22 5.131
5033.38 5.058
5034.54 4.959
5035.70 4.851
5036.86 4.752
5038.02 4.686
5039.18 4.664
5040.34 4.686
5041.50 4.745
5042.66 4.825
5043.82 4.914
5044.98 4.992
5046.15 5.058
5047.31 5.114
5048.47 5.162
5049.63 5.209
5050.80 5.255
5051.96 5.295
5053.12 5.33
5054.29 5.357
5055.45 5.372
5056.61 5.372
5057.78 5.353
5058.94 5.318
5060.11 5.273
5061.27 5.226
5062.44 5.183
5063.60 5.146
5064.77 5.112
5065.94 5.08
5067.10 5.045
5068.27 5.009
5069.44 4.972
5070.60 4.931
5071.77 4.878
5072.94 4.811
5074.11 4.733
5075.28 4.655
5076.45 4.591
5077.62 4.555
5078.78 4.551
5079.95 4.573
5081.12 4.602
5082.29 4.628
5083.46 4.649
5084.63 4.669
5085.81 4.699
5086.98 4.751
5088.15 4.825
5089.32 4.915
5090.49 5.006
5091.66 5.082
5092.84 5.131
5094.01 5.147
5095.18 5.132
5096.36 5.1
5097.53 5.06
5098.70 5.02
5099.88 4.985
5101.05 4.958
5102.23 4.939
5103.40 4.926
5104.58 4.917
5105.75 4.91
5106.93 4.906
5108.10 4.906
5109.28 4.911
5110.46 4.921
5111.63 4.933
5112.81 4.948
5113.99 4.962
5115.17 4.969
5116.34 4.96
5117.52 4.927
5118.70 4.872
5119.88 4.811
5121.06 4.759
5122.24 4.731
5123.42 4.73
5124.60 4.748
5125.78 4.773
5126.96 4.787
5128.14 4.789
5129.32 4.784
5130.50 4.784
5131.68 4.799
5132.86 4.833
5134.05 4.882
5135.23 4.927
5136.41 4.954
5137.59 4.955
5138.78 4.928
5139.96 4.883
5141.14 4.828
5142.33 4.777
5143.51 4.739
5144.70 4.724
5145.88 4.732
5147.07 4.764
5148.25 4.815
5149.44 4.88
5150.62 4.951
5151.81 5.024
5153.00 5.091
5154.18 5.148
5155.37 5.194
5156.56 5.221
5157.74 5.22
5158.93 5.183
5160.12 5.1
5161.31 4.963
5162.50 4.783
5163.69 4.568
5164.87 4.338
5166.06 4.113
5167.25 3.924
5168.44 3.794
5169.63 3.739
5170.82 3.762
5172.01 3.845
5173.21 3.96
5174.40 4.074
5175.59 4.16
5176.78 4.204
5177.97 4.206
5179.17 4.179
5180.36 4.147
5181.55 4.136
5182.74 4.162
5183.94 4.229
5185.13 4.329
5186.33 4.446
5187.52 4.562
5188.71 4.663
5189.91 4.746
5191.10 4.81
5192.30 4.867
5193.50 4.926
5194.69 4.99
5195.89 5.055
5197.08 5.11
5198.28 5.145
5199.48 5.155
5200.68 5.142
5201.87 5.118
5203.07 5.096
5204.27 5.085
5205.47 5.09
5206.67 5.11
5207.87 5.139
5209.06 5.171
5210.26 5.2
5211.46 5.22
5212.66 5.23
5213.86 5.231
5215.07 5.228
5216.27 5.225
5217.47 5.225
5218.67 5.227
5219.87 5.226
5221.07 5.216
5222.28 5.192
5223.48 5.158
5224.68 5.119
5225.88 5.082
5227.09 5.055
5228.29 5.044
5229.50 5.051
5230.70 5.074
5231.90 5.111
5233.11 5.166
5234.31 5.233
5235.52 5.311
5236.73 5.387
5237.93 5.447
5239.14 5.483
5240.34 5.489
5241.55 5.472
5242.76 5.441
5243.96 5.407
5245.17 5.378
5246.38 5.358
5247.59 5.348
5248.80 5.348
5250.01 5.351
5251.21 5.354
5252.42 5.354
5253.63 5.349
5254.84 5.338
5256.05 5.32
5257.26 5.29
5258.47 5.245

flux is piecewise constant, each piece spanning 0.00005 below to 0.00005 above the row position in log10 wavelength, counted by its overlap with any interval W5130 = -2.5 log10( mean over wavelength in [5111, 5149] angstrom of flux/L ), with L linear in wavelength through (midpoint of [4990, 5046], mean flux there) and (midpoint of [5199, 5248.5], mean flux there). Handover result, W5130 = 0.06 mag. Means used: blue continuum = 5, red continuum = 5.22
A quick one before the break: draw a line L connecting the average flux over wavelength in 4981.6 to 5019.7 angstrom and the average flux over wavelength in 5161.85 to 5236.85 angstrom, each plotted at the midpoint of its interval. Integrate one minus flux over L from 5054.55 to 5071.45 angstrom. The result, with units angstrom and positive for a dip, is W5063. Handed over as -0.67 angstrom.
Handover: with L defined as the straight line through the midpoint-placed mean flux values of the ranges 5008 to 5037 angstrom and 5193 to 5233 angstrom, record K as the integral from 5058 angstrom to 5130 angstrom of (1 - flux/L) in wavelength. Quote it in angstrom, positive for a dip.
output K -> 1.7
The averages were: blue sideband 4.95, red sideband 5.14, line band 4.9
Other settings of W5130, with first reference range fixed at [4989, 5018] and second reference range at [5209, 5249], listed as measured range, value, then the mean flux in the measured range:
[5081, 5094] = 0.06 mag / 4.84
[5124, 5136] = 0.08 mag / 4.81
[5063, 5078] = 0.05 mag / 4.89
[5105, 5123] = 0.06 mag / 4.89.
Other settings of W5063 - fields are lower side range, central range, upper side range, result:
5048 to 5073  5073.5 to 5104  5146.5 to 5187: 0.9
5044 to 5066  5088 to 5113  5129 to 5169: 0.2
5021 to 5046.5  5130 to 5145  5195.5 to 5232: 0.6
